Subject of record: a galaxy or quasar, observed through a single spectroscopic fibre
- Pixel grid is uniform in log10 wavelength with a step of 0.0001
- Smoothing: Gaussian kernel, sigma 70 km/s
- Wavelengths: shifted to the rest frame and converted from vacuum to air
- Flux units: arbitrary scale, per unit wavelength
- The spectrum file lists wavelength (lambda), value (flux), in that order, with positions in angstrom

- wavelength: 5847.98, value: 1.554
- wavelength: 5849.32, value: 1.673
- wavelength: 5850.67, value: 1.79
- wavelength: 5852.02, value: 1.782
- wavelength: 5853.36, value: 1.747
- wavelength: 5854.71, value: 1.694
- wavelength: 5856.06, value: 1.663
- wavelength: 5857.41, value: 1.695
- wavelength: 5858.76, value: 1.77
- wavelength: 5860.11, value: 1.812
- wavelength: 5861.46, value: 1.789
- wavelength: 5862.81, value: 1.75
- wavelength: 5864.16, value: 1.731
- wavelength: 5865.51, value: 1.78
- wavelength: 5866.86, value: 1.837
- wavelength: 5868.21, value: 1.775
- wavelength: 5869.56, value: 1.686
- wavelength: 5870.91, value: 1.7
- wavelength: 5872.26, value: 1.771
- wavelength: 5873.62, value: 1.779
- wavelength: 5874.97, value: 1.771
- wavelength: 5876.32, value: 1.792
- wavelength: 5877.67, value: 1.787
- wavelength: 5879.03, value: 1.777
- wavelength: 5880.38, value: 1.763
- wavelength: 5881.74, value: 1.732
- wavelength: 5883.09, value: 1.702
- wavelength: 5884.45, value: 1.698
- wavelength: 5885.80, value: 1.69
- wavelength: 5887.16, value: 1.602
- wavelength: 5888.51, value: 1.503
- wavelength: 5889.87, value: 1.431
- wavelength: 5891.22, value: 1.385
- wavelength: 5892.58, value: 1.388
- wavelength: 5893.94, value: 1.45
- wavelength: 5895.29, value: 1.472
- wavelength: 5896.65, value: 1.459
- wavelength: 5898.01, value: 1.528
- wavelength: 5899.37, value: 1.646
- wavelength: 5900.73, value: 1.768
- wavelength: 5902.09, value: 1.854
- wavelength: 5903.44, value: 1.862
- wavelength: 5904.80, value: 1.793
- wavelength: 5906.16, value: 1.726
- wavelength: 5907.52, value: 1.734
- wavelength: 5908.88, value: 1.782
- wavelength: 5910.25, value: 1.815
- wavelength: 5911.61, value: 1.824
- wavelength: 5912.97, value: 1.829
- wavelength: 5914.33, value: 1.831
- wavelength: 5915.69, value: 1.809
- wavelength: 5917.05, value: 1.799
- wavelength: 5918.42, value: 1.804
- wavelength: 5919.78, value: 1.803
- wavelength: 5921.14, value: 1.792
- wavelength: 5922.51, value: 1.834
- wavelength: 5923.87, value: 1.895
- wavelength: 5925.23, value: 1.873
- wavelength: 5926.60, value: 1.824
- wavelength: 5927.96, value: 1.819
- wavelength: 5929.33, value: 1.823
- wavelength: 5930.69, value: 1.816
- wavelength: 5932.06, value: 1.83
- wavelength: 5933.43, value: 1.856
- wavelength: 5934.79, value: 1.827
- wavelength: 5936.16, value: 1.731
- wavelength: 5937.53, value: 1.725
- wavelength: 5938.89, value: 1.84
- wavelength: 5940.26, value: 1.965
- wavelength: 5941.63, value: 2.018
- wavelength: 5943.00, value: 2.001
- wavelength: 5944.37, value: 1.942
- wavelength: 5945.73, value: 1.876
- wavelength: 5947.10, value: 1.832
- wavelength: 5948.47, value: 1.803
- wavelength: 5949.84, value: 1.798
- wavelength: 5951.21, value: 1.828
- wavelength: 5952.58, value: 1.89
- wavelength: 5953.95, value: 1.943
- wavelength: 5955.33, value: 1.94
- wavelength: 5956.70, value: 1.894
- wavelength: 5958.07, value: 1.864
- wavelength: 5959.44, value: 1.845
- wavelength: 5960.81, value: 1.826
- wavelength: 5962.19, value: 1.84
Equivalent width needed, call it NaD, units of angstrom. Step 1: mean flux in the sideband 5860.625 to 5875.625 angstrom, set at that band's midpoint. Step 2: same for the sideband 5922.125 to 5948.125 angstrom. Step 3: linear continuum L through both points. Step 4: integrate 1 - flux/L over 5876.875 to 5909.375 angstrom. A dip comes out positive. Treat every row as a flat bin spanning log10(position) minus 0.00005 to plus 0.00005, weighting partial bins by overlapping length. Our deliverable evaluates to 2.7 angstrom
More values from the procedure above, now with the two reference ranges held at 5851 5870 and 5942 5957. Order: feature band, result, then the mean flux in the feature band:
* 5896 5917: 0.8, 1.75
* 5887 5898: 2.1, 1.46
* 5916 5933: 0.2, 1.83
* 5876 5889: 0.6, 1.71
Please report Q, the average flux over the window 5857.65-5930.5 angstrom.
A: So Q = 1.73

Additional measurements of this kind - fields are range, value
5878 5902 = 1.6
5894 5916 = 1.72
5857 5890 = 1.73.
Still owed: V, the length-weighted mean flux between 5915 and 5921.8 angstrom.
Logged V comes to 1.8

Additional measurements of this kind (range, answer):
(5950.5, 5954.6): 1.89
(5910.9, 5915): 1.83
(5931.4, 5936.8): 1.81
